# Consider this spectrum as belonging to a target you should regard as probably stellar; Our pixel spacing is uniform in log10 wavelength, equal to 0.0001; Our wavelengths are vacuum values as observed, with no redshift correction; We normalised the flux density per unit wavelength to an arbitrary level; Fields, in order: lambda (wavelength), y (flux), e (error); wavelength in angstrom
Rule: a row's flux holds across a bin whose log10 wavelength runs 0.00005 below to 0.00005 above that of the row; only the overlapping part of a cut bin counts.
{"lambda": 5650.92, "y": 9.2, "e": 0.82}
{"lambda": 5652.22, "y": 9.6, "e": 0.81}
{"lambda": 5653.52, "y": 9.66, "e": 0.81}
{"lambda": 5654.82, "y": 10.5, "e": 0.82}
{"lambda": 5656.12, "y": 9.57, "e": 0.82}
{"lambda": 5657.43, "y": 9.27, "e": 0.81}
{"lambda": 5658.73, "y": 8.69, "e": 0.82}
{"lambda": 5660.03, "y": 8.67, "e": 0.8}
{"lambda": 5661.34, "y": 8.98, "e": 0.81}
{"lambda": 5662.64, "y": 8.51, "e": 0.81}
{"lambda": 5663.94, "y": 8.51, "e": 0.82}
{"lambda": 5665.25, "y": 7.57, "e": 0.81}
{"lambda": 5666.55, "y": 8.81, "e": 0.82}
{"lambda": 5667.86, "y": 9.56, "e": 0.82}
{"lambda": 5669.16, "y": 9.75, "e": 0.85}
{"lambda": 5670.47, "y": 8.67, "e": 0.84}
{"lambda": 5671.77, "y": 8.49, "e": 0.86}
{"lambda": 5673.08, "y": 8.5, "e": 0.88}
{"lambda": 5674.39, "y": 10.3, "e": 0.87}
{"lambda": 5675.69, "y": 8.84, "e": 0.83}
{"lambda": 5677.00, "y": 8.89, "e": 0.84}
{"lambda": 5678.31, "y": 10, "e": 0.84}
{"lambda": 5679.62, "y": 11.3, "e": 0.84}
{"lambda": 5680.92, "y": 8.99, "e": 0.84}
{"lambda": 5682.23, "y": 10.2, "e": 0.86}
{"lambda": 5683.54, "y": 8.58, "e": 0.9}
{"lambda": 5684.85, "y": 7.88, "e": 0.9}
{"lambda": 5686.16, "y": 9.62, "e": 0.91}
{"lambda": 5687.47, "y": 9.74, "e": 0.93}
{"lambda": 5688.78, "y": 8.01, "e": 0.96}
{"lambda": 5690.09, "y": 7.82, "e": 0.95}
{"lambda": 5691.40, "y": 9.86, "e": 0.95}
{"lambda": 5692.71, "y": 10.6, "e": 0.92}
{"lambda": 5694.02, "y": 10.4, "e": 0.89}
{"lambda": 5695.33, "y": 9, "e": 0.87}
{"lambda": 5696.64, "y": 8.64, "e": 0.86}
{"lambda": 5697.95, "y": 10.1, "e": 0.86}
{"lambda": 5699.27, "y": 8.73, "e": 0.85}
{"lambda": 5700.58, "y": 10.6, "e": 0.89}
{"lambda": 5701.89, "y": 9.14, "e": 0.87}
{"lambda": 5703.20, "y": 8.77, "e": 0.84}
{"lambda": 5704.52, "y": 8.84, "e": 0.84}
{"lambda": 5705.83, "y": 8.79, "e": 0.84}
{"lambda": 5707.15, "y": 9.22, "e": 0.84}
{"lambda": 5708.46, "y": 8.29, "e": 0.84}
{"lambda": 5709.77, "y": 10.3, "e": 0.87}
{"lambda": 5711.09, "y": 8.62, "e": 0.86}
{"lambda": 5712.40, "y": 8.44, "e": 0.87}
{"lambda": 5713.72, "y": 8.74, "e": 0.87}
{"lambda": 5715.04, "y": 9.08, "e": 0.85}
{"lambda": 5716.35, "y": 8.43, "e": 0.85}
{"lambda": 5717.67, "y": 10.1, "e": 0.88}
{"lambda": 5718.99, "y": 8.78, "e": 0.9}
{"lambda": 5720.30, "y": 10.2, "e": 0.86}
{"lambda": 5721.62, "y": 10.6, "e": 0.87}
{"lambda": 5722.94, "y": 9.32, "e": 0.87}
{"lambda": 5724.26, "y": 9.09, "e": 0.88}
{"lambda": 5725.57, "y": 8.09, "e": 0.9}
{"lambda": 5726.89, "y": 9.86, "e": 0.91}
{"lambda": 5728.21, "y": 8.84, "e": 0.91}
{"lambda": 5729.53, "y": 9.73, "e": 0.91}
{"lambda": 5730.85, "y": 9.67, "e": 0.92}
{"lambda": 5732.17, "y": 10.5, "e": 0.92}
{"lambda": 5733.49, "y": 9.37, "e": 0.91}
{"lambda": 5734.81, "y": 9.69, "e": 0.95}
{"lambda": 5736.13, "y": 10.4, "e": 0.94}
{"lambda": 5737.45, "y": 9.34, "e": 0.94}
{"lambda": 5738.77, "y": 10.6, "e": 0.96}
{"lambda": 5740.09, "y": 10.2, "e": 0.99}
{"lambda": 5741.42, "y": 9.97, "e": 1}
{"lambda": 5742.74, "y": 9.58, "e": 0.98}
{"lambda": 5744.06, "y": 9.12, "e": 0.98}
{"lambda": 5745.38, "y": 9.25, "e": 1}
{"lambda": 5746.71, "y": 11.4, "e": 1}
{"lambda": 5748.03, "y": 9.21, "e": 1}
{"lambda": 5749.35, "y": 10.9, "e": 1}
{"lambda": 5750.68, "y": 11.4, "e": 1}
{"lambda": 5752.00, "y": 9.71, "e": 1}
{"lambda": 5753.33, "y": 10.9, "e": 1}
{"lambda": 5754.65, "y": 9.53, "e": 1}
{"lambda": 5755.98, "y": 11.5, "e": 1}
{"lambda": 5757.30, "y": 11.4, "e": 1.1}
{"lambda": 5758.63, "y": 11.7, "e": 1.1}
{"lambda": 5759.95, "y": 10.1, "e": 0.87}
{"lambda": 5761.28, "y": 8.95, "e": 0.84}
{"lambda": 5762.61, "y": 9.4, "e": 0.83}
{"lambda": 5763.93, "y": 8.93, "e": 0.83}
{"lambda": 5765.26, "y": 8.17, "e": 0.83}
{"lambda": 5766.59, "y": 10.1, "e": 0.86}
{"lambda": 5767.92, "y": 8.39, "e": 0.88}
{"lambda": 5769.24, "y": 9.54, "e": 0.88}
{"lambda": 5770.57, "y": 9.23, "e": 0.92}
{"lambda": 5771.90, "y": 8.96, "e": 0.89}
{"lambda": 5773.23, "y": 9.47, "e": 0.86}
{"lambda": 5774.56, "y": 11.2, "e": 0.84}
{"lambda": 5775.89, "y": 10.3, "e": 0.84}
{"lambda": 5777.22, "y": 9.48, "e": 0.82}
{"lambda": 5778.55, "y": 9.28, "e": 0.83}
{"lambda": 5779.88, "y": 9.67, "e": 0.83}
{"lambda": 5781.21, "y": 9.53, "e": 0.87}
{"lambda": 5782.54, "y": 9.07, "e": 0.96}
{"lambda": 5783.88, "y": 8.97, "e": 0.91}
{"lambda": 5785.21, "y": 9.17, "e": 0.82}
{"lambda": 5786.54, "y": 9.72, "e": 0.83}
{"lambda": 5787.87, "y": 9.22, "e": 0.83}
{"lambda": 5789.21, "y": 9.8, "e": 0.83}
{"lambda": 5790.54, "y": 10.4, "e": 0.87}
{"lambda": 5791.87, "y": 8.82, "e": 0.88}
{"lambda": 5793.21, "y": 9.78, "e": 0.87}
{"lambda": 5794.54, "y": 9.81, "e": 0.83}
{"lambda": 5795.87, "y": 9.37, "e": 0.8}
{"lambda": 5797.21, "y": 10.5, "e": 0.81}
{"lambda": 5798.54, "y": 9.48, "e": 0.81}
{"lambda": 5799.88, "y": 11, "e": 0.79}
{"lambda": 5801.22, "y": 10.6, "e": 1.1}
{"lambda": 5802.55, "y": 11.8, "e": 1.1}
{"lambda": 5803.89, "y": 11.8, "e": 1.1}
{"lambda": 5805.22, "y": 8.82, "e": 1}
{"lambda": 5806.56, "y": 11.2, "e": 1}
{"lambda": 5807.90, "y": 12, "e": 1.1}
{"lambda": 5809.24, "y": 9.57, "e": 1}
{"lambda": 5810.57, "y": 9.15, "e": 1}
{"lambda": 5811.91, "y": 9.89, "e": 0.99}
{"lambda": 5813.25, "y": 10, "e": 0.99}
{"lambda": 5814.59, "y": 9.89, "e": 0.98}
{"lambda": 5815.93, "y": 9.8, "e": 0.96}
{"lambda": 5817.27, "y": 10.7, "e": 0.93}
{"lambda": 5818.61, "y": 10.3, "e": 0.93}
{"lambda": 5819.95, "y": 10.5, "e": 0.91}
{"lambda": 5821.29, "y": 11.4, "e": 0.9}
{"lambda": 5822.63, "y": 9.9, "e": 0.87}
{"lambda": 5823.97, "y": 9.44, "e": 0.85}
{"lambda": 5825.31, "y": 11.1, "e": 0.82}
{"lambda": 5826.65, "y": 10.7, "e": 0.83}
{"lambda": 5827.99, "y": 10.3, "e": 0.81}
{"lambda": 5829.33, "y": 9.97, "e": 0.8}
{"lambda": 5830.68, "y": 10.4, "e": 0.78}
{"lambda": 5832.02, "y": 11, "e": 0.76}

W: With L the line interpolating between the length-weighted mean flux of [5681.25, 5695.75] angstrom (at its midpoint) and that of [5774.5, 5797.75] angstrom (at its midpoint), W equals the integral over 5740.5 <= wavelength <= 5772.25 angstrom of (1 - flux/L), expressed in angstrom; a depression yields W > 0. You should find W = -1.3 angstrom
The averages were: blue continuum 9.24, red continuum 9.63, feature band 9.9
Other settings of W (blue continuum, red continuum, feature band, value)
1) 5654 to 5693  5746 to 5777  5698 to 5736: 1.0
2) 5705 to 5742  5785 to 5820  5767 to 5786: 0.8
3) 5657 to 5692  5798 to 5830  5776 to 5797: 1.3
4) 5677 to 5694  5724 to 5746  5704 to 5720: 0.9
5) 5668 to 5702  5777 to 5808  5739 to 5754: -0.7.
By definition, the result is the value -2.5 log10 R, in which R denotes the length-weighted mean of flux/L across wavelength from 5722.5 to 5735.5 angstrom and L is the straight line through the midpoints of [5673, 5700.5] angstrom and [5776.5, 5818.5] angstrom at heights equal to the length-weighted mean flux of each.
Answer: 0.02 mag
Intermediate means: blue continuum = 9.38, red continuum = 9.95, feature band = 9.42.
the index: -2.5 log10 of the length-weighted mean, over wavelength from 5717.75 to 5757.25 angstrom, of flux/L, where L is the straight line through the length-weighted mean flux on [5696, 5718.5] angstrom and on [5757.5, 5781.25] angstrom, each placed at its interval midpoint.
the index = -0.06 mag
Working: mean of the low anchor 9.1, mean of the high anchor 9.62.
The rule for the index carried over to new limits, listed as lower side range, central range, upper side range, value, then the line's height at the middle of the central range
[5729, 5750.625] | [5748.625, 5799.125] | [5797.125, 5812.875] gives 0.05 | 10.2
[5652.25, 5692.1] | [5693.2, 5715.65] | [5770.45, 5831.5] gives 0.02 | 9.36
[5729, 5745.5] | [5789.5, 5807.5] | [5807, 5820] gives -0.02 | 10.1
